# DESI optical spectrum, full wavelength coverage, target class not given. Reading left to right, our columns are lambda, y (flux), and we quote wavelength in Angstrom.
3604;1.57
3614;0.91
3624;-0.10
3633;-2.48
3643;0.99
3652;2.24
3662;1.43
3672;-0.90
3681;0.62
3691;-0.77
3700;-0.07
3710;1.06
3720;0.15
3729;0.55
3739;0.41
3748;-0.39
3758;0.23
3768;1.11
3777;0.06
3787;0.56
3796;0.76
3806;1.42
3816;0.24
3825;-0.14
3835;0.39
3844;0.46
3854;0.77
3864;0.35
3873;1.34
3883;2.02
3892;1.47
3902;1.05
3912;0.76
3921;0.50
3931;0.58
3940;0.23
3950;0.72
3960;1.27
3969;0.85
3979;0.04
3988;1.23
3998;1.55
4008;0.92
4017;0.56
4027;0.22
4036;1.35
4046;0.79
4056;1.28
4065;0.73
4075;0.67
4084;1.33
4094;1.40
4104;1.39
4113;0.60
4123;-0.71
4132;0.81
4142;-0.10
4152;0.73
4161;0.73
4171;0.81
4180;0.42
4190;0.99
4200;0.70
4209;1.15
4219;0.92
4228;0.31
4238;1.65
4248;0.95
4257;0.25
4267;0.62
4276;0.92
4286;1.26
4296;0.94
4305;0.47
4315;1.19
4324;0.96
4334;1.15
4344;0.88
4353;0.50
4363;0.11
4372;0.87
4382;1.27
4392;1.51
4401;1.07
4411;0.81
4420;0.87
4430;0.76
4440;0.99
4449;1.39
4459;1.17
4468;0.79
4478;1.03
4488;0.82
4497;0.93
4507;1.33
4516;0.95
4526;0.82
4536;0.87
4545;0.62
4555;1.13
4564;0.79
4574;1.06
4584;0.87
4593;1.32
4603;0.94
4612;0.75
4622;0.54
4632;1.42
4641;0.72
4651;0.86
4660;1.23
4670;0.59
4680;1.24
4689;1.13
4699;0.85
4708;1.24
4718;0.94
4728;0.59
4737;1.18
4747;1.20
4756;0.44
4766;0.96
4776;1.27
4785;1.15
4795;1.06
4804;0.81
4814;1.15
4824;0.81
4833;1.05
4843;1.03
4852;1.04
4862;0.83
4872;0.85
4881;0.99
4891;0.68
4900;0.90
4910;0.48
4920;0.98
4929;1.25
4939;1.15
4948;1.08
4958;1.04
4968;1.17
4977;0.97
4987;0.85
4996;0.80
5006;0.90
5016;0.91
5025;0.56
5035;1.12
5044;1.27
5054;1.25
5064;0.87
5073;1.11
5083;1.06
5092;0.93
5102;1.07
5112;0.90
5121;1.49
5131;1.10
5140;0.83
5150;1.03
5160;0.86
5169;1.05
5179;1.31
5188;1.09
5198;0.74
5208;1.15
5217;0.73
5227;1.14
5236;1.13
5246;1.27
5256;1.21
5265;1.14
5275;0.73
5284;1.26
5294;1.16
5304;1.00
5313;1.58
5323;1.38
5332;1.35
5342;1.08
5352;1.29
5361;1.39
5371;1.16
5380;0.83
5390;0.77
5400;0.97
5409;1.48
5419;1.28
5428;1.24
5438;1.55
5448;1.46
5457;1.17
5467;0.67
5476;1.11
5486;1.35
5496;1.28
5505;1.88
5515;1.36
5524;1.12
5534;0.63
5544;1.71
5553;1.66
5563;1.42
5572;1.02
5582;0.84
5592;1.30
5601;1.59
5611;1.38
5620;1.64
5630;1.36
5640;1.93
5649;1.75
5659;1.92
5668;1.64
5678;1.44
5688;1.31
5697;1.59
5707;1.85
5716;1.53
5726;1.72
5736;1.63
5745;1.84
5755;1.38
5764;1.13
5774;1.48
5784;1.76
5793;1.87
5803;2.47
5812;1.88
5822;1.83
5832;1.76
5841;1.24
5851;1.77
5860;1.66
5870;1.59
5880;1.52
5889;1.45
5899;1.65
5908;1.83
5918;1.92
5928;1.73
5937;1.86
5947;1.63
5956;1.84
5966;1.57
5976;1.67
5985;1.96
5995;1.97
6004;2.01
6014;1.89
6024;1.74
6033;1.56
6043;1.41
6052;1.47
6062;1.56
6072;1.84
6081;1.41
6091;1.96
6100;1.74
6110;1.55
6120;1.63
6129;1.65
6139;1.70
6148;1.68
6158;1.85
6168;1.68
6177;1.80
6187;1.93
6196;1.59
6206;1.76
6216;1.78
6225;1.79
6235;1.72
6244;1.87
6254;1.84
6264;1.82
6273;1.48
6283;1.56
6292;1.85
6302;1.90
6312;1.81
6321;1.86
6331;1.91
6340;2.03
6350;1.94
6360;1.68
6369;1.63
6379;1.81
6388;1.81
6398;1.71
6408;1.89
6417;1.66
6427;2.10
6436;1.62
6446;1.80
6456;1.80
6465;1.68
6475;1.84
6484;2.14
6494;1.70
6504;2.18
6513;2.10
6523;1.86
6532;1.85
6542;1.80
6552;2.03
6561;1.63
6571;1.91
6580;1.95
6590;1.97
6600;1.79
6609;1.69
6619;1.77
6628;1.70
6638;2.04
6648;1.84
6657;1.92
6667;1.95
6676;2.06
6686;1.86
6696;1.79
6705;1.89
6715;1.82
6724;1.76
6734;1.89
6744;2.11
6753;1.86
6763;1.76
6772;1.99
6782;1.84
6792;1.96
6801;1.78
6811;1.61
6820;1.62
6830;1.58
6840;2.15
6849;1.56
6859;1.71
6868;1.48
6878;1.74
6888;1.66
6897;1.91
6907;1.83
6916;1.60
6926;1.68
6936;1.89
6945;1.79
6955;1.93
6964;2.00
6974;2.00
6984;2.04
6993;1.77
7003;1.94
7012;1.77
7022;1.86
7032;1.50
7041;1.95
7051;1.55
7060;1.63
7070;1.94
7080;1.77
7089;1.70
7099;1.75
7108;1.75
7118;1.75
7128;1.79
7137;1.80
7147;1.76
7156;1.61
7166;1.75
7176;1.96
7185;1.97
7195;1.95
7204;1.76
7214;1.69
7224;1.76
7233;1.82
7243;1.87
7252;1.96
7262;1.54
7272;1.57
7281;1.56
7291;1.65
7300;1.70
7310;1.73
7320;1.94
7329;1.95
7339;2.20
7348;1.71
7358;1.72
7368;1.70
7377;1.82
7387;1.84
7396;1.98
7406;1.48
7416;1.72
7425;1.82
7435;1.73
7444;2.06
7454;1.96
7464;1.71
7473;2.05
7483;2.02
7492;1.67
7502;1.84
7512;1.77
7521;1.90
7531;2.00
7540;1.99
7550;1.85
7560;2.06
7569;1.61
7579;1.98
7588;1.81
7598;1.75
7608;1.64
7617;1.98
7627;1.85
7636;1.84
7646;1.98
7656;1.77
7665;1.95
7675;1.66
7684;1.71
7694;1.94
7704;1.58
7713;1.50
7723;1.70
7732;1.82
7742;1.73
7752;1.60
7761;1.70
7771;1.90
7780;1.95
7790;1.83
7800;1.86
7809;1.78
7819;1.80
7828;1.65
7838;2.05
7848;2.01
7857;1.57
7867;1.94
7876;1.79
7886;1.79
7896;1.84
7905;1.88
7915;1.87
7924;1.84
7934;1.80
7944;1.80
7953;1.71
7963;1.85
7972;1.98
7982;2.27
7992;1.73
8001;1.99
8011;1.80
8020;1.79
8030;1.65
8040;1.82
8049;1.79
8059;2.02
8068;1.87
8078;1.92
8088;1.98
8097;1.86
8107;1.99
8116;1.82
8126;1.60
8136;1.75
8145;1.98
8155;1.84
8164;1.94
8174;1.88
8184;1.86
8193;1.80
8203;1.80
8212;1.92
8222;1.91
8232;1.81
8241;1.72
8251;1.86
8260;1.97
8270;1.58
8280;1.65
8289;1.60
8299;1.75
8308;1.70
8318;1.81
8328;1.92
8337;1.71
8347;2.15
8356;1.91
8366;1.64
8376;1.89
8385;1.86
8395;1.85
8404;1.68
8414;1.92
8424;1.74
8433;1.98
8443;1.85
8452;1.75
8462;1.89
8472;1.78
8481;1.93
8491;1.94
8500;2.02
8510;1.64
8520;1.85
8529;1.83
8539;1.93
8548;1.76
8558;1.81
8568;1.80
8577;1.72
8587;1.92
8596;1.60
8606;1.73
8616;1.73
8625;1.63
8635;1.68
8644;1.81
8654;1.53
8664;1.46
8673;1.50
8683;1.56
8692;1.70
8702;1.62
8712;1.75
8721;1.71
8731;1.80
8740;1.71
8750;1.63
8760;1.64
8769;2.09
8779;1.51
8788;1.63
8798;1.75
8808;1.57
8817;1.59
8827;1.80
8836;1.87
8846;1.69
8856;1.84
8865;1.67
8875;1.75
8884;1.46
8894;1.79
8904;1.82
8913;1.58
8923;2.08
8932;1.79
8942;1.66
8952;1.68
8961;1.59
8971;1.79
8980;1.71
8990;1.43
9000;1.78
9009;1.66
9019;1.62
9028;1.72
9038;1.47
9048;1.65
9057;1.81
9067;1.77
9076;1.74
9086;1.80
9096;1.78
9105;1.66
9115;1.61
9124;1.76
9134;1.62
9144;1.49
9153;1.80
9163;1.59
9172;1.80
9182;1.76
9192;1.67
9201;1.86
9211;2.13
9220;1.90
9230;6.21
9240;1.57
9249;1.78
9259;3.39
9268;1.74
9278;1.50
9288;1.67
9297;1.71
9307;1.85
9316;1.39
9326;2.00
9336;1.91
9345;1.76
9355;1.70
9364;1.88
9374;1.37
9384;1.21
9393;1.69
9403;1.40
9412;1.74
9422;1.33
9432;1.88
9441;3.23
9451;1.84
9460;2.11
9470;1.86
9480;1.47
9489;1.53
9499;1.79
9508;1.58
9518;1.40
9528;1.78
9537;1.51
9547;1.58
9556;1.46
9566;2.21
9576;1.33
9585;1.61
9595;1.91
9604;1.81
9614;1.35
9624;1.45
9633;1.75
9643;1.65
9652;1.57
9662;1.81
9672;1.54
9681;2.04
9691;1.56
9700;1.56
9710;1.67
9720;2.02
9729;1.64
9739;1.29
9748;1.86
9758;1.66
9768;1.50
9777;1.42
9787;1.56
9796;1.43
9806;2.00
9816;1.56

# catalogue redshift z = 0.406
